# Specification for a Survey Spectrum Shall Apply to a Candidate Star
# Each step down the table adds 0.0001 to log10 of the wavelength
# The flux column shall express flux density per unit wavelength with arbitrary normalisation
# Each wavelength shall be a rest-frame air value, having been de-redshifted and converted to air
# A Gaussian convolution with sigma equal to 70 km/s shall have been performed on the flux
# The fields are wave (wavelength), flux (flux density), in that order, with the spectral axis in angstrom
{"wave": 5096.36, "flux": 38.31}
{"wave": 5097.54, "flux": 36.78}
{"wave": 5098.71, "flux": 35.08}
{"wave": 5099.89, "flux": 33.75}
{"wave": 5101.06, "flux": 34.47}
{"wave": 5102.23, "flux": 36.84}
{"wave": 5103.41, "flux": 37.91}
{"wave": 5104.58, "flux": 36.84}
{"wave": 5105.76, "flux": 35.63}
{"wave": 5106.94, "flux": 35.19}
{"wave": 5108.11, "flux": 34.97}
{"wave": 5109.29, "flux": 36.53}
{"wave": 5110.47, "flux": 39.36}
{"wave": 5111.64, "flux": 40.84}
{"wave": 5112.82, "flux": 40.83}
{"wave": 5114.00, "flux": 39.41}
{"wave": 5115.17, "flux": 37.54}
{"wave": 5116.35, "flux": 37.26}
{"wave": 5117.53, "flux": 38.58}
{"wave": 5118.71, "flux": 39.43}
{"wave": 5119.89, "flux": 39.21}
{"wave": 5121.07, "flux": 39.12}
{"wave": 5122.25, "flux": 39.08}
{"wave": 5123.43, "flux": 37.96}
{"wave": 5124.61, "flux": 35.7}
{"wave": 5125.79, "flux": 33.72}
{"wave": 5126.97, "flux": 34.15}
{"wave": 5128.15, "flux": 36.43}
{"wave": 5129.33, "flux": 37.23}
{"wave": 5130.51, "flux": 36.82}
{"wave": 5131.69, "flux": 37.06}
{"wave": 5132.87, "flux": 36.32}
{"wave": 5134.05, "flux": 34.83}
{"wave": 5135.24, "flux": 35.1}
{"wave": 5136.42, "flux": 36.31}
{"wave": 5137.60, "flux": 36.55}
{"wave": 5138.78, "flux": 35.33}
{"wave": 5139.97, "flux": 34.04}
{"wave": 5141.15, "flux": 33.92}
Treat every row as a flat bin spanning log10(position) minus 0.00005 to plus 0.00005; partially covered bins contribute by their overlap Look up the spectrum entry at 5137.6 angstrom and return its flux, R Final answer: 36.55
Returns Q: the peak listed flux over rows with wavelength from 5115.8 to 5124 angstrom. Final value 39.43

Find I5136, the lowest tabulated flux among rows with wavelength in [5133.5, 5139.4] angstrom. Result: 34.83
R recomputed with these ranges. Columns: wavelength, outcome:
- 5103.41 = 37.91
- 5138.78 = 35.33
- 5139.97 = 34.04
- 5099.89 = 33.75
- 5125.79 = 33.72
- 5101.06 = 34.47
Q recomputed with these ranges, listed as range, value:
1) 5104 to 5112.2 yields 40.84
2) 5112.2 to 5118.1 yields 40.83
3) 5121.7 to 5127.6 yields 39.08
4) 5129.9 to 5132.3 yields 37.06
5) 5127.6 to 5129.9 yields 37.23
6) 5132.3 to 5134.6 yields 36.32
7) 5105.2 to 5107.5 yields 35.63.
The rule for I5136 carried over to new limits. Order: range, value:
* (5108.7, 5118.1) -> 36.53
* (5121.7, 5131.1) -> 33.72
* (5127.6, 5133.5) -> 36.32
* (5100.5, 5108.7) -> 34.47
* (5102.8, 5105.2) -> 36.84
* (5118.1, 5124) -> 37.96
